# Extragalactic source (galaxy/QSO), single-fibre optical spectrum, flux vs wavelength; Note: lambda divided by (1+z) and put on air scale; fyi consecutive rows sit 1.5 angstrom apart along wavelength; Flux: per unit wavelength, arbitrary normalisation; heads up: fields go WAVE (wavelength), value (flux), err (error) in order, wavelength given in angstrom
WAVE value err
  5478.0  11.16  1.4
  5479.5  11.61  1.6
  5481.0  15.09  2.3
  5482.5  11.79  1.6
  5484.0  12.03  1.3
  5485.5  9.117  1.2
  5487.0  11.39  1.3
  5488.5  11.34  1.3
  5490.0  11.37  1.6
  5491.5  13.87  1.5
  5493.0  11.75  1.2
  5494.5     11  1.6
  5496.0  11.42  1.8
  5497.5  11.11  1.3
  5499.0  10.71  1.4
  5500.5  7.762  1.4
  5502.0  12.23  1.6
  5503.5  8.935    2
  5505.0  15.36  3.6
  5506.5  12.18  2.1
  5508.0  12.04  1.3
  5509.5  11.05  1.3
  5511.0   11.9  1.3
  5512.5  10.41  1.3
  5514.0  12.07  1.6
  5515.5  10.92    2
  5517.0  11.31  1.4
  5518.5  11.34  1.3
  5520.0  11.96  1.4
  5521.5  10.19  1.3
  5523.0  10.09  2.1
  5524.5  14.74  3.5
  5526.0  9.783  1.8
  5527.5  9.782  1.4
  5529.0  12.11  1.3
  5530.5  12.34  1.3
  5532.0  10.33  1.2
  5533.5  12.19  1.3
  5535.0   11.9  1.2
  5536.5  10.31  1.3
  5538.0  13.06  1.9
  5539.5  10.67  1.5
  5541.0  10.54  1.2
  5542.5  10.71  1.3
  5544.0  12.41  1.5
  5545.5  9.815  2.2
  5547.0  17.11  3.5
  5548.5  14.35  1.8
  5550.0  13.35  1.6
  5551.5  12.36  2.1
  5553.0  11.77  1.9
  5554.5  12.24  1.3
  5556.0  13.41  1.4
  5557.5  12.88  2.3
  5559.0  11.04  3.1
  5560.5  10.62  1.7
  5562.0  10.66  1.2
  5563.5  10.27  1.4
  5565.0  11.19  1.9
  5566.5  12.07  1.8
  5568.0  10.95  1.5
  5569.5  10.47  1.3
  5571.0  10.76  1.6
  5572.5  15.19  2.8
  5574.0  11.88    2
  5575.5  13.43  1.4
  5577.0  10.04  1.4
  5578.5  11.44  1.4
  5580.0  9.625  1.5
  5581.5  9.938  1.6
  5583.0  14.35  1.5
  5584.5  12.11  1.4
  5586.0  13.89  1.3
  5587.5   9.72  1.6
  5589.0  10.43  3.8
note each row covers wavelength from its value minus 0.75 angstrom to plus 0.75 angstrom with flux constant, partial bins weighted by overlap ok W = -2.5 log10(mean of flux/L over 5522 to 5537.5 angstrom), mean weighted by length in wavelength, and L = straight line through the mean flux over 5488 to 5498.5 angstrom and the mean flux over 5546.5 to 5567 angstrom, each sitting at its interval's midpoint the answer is 0.06 mag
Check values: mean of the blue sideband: 11.7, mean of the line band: 11.4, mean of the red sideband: 12.3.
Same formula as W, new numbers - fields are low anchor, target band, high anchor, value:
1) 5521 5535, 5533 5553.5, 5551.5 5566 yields -0.065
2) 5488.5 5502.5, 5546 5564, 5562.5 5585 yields -0.092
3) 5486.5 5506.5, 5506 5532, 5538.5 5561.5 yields 0.035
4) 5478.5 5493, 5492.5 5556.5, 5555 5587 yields 0.017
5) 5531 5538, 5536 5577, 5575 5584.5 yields -0.047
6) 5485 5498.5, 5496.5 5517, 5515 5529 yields 0.001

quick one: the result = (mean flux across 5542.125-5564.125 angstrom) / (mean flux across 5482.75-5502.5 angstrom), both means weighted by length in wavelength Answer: 1.10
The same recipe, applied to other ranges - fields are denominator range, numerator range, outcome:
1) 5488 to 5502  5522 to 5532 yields 1.01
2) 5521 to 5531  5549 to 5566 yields 1.05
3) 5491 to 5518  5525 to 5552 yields 1.04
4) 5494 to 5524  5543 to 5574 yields 1.08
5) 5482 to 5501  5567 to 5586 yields 1.05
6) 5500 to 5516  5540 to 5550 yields 1.10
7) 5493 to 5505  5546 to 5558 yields 1.23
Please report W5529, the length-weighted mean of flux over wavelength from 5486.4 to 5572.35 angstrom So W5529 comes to 11.6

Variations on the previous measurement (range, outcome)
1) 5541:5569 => 12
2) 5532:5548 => 11.8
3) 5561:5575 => 11.5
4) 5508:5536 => 11.4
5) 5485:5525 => 11.4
